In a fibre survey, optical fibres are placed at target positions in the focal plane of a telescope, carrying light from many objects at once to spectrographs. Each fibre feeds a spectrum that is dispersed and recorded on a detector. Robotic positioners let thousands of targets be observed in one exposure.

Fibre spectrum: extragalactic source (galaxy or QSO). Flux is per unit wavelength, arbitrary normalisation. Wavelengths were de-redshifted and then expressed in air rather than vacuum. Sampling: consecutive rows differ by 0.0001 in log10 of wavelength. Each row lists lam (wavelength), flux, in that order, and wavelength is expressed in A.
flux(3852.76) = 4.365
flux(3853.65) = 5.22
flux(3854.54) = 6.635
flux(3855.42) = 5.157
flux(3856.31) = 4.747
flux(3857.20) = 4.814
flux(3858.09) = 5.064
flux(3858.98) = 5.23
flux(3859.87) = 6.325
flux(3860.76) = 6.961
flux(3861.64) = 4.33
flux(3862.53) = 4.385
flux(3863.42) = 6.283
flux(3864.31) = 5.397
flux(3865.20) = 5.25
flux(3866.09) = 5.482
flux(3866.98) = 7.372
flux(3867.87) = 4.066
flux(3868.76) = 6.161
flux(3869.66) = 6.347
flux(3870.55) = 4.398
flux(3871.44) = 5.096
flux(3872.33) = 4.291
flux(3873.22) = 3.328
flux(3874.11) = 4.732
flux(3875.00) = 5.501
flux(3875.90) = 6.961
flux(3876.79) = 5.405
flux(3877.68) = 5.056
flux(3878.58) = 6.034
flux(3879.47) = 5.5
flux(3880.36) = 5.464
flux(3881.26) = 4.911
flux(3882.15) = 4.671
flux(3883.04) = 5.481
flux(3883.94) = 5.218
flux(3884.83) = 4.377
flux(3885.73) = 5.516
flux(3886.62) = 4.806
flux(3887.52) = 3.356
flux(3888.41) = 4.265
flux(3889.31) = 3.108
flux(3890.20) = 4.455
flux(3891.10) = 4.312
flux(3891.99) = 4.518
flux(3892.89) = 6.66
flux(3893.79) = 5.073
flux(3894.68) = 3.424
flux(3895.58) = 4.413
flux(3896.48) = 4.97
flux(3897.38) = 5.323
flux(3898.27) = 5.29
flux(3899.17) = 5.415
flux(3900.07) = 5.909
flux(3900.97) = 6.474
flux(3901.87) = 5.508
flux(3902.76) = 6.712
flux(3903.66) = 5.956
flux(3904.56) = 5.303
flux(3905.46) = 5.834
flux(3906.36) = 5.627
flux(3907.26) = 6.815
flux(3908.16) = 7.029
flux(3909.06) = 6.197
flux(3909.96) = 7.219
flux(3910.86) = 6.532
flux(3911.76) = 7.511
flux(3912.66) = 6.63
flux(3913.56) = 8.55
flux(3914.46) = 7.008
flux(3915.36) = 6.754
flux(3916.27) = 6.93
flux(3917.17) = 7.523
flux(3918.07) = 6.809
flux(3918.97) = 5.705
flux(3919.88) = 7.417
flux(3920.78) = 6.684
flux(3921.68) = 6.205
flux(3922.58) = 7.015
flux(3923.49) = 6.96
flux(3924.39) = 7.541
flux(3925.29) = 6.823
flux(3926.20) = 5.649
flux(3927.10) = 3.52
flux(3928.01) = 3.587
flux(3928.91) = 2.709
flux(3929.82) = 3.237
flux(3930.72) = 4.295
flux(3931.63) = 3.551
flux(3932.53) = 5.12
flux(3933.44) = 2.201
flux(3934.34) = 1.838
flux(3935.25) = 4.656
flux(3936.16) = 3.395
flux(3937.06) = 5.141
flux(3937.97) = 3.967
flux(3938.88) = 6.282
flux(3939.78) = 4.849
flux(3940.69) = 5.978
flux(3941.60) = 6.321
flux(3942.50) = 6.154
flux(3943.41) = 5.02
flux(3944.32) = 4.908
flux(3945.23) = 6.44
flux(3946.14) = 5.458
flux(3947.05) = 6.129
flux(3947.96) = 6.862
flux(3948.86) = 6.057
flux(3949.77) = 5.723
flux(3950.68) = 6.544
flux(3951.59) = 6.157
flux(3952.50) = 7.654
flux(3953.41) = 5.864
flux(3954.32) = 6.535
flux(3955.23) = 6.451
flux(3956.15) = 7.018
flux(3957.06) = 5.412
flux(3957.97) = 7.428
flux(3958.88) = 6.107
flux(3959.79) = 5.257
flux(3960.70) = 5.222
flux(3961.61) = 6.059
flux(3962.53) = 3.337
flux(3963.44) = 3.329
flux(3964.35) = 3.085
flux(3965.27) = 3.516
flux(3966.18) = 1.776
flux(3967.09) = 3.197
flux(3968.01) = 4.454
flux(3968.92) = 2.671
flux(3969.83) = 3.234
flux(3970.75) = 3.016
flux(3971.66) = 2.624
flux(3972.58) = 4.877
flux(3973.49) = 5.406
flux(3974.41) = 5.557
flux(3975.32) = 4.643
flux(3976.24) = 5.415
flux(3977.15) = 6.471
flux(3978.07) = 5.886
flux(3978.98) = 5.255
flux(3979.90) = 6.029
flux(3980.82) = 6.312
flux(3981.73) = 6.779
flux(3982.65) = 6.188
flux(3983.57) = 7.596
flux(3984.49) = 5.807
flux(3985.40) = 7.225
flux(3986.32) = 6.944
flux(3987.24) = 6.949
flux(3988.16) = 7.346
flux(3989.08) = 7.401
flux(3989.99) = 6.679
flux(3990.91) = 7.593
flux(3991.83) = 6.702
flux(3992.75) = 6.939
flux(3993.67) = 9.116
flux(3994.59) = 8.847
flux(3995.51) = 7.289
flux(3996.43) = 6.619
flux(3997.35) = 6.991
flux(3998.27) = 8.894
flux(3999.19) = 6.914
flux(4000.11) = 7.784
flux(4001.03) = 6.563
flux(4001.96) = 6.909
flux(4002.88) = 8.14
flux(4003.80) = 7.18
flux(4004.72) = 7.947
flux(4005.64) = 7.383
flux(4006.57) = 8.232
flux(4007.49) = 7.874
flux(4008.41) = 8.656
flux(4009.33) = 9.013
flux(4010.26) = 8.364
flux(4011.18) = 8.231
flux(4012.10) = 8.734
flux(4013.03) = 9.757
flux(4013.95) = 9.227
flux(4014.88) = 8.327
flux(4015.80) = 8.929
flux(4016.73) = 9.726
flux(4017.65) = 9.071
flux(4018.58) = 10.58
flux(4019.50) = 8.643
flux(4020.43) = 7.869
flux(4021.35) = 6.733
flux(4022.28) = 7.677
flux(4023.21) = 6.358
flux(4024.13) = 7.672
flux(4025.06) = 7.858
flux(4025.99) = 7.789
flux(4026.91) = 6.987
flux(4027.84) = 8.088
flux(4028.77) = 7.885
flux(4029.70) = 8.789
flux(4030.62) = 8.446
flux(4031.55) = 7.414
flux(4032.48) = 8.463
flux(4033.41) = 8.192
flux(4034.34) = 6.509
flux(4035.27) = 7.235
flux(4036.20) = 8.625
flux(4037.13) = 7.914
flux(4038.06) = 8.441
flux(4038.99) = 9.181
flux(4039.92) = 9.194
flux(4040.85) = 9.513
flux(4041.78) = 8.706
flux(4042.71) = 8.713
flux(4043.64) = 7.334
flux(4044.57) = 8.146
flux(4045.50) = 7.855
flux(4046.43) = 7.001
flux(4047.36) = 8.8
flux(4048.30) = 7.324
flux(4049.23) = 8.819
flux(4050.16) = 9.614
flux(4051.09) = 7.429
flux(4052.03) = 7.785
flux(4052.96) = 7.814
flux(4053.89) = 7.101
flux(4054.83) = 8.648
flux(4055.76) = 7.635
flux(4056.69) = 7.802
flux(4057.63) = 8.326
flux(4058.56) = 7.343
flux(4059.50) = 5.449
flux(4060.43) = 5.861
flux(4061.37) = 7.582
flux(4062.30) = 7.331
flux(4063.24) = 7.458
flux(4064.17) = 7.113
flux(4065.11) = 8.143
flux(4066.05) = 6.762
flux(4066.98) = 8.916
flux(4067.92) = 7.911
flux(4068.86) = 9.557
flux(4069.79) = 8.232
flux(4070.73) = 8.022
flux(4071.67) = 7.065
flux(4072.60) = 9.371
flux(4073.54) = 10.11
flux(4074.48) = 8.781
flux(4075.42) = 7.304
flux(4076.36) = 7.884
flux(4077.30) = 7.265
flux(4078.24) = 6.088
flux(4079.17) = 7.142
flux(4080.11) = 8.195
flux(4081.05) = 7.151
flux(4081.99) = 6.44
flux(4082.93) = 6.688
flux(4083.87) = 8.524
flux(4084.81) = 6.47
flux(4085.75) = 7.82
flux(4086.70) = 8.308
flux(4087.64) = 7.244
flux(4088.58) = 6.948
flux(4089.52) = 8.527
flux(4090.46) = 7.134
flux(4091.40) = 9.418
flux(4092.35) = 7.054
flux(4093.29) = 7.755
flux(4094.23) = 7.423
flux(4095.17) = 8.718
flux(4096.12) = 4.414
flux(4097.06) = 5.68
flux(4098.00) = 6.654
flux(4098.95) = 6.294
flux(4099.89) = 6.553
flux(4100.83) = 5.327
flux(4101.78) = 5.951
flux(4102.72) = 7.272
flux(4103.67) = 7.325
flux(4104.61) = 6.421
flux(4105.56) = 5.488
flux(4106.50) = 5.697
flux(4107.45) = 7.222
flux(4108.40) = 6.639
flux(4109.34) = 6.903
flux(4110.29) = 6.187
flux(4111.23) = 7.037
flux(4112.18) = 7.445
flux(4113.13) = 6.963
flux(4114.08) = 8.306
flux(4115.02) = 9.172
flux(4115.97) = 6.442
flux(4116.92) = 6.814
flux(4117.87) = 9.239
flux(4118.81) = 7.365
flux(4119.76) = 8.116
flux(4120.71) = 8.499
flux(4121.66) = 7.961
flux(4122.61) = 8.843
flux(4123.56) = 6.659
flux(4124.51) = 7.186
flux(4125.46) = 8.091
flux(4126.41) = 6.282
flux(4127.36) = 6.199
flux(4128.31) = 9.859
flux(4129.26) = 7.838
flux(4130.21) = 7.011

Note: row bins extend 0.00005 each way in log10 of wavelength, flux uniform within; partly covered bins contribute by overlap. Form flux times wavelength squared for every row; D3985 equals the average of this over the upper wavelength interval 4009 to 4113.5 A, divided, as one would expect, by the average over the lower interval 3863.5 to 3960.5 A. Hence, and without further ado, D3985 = 1.49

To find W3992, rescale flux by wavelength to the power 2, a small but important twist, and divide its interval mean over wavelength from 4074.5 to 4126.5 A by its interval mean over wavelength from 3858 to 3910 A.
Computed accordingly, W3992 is 1.5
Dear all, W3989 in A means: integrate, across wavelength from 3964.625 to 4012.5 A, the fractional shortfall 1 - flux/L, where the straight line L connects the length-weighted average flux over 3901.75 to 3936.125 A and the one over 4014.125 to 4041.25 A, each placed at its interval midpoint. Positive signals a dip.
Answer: 6.2 A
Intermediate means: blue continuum 5.79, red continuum 8.22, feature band 6.45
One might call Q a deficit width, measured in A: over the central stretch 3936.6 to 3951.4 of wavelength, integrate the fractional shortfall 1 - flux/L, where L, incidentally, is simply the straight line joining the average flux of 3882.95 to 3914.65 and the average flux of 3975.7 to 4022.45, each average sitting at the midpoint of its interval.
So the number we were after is 1.7 A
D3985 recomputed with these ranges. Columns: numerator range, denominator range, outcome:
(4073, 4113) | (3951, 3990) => 1.39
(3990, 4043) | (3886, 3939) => 1.56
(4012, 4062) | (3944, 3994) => 1.47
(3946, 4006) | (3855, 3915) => 1.16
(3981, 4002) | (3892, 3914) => 1.26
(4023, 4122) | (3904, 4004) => 1.37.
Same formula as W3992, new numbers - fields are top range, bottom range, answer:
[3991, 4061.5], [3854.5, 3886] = 1.63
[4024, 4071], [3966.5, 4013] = 1.23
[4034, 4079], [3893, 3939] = 1.52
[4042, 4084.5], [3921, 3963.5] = 1.53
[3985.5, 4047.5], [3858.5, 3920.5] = 1.52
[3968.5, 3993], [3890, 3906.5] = 1.14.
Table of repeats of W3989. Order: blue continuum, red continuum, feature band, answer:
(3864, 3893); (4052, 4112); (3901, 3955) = -2.16 A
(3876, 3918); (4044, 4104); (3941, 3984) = 6.72 A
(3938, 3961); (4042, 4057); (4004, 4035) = -3.36 A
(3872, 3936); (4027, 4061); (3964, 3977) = 5.39 A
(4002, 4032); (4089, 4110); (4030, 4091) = -3.11 A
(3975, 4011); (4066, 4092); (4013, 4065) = -3.44 A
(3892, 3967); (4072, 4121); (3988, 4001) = -2.57 A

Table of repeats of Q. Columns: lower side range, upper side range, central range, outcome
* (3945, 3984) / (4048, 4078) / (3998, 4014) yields -4.2 A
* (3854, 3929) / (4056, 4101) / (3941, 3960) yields 0.1 A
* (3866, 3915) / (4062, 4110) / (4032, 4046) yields -2.8 A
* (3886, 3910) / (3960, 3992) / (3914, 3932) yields -1.8 A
